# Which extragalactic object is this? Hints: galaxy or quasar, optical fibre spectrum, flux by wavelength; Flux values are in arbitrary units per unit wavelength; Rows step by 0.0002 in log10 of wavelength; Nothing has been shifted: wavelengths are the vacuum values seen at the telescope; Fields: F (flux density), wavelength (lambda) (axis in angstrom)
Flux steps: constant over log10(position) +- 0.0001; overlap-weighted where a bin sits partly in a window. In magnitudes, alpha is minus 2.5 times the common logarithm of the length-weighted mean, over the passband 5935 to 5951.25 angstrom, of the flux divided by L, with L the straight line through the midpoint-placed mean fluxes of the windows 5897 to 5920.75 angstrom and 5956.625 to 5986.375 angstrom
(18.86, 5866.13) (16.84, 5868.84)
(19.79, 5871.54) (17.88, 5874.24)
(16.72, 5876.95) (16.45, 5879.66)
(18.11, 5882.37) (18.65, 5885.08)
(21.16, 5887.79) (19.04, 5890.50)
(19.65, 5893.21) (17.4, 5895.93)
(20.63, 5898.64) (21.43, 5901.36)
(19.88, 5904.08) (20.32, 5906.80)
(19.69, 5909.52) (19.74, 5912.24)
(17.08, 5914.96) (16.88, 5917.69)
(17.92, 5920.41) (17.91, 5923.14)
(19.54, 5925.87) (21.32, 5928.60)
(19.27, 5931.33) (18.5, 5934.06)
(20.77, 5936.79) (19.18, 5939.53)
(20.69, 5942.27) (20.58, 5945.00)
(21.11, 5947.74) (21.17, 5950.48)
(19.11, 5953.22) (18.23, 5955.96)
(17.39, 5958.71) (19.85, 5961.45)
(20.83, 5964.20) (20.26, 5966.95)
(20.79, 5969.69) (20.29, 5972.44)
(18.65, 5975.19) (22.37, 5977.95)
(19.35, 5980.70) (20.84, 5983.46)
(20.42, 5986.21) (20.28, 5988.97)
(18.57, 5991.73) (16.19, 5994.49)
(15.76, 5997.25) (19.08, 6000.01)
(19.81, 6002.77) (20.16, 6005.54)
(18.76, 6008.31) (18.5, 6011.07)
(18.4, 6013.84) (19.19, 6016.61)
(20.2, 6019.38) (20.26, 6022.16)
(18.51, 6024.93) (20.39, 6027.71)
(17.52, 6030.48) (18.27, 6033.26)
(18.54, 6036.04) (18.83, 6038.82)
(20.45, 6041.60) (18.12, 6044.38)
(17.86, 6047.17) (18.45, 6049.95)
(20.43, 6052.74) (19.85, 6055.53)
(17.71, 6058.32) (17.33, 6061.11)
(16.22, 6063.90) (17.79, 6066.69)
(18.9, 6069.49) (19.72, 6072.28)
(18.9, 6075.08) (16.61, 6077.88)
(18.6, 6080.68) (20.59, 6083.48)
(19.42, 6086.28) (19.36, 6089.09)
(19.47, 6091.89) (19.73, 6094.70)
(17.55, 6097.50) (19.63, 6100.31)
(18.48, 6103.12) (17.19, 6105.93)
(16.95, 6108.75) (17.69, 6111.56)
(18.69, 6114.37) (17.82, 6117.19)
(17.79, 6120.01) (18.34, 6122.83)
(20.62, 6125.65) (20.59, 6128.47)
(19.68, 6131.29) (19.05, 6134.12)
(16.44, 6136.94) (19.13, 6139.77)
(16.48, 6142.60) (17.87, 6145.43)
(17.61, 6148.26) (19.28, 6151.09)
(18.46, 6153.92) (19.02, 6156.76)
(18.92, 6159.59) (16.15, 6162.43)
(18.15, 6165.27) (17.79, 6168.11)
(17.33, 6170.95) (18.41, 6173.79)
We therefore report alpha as -0.04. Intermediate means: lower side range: 19.3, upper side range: 20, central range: 20.5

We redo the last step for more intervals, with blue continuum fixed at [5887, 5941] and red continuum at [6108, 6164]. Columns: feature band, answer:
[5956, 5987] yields -0.05 mag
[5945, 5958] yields -0.04 mag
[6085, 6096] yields -0.05 mag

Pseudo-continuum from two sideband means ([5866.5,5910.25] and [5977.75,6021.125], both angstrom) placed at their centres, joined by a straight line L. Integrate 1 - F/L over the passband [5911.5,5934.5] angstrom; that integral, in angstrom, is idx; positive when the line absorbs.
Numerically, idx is 0.4 angstrom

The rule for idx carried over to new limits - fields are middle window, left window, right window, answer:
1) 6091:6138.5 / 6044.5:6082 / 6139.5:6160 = -0.7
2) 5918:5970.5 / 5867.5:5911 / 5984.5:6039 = -1.9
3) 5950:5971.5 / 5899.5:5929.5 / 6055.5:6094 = -0.7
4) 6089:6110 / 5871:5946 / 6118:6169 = 0.0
